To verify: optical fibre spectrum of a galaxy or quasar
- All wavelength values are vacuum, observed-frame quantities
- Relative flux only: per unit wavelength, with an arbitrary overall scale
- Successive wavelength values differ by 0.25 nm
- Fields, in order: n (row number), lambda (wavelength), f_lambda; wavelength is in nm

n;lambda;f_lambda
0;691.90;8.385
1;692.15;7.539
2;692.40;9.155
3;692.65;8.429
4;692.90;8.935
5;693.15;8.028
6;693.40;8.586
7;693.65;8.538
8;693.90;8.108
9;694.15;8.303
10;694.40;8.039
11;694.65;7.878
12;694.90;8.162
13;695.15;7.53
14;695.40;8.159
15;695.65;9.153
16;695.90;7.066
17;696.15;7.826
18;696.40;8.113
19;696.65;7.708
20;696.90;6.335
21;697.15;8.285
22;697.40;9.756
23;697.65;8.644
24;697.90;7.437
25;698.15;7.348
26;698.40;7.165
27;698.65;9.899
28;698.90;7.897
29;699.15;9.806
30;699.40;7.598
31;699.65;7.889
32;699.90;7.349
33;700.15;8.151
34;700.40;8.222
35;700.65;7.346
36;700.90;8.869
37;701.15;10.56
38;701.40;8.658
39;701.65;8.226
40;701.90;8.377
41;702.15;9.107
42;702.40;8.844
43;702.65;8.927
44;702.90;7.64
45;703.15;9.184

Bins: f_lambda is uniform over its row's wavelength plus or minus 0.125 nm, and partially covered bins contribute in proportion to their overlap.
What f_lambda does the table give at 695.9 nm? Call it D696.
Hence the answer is 7.066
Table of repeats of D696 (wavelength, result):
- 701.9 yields 8.377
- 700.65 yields 7.346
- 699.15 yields 9.806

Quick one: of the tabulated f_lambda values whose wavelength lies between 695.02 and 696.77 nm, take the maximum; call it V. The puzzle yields 9.153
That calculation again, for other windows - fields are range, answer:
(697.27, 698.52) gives 9.756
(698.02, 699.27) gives 9.899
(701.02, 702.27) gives 10.56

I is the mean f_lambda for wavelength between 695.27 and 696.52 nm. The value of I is 8.06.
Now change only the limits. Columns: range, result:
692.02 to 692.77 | 8.37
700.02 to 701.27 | 8.62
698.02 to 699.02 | 8.07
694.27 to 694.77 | 7.96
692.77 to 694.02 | 8.44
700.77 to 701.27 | 9.68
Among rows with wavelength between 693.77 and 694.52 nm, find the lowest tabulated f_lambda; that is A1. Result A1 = 8.039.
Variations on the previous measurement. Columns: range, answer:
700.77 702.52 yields 8.226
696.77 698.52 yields 6.335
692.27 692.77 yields 8.429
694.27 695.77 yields 7.53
